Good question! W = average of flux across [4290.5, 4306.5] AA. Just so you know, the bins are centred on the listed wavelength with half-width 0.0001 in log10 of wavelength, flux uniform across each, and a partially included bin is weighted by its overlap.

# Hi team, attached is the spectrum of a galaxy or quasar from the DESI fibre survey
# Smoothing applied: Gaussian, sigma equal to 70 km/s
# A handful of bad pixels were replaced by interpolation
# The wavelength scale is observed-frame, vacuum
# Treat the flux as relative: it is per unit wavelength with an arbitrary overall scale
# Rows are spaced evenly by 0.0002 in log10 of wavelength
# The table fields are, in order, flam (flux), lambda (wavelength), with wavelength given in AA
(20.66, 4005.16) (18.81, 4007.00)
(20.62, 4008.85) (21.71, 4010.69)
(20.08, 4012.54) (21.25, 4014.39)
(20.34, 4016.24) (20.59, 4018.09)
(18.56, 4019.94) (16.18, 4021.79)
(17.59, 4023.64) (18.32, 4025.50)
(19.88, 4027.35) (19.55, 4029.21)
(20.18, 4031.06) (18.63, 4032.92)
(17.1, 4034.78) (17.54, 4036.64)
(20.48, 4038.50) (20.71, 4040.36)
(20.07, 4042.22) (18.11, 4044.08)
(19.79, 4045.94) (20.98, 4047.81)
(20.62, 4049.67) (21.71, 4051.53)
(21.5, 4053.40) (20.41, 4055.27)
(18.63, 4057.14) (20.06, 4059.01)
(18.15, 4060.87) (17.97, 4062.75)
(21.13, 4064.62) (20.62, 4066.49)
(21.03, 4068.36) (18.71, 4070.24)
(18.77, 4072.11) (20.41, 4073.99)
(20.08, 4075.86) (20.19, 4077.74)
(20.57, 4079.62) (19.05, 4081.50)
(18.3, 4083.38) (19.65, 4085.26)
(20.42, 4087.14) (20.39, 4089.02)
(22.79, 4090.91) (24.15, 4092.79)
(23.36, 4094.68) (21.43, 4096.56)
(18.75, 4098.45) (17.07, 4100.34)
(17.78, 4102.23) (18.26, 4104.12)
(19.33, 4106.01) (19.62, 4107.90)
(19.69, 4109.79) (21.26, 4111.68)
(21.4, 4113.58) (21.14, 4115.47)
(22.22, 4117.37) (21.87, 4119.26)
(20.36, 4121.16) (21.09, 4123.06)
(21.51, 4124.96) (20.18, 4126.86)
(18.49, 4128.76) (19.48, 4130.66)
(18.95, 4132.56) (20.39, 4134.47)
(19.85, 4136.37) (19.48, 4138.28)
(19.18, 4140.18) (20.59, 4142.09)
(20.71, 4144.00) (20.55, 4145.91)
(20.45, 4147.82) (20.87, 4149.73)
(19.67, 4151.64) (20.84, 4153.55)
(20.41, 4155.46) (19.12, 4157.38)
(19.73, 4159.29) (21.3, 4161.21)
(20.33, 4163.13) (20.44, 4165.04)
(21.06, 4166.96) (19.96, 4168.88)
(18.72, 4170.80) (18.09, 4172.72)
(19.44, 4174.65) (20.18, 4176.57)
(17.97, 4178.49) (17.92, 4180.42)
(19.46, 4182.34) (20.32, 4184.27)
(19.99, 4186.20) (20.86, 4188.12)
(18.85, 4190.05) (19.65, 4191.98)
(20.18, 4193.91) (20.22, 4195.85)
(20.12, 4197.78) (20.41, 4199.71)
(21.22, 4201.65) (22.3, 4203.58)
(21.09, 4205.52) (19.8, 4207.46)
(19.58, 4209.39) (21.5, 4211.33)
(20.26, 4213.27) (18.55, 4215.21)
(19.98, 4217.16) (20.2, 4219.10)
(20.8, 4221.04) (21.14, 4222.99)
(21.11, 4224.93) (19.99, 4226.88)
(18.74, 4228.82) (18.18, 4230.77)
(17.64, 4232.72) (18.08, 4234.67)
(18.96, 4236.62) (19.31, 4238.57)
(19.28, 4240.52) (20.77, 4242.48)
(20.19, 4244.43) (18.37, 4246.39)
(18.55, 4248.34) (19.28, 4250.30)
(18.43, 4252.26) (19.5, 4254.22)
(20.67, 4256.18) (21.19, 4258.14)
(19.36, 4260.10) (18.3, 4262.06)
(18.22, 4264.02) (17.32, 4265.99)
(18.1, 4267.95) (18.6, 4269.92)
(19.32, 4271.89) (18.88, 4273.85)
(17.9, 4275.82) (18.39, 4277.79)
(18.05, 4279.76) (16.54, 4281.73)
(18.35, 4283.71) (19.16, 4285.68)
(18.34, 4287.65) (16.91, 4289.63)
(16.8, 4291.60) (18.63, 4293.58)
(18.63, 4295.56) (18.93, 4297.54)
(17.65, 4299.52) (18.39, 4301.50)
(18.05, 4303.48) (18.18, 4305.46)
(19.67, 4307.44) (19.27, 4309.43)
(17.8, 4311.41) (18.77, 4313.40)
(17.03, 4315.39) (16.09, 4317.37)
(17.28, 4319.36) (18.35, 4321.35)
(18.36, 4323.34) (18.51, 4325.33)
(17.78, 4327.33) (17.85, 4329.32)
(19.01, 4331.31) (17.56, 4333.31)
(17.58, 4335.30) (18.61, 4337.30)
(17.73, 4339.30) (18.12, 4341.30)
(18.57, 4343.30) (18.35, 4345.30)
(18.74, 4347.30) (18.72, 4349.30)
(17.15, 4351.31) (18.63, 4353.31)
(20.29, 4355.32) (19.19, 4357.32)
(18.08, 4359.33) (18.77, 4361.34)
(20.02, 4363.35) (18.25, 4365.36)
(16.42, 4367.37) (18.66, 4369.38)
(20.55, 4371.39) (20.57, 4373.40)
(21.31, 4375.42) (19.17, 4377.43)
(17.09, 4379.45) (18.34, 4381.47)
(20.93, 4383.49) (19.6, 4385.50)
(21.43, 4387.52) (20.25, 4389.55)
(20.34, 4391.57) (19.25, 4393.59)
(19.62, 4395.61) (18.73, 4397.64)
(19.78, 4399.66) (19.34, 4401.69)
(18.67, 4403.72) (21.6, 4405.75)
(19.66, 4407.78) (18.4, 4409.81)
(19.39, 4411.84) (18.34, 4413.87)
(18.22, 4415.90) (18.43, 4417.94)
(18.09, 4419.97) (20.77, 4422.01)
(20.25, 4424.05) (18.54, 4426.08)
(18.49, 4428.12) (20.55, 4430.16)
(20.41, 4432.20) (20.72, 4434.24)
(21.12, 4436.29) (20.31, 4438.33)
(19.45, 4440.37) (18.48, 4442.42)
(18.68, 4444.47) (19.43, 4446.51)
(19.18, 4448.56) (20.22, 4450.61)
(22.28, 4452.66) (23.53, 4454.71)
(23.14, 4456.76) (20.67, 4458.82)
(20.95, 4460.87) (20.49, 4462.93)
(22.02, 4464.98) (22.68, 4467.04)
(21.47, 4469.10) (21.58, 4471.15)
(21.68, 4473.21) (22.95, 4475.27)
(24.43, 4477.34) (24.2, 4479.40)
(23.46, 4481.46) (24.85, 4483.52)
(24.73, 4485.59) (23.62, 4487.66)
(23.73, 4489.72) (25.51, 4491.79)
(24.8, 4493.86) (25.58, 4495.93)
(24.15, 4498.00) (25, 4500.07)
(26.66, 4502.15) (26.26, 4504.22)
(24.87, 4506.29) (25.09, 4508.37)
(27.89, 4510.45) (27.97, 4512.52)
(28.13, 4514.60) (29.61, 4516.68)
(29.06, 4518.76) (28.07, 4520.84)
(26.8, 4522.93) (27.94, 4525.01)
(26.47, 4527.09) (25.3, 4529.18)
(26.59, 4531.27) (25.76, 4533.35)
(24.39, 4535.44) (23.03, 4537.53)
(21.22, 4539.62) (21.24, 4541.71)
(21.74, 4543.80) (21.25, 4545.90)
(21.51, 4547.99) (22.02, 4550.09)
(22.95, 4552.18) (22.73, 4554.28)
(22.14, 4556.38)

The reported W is 18.2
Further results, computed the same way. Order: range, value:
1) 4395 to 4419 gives 19.2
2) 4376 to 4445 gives 19.5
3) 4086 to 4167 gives 20.4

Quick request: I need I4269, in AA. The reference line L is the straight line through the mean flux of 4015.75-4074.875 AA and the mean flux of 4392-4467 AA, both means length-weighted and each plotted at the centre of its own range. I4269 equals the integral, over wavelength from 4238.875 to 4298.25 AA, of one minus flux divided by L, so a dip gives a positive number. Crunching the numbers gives 3.2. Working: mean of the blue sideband 19.5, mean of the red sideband 20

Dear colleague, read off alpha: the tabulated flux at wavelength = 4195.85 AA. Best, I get 20.22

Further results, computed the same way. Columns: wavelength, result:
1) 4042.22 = 20.07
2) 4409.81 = 18.4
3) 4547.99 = 21.51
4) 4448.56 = 19.18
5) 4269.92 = 18.6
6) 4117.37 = 22.22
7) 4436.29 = 21.12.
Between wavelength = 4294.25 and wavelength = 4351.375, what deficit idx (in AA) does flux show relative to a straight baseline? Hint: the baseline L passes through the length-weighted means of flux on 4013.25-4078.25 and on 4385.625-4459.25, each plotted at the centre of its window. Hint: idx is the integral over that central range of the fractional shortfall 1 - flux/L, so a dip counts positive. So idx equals 4.7 AA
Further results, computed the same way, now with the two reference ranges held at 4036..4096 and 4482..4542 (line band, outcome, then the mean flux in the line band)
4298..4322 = 5.3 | 18.1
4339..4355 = 3.6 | 18.4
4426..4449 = 4.7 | 19.7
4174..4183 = 1.1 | 19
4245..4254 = 1.5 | 18.8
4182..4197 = 1.2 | 20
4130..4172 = 2.3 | 20.1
